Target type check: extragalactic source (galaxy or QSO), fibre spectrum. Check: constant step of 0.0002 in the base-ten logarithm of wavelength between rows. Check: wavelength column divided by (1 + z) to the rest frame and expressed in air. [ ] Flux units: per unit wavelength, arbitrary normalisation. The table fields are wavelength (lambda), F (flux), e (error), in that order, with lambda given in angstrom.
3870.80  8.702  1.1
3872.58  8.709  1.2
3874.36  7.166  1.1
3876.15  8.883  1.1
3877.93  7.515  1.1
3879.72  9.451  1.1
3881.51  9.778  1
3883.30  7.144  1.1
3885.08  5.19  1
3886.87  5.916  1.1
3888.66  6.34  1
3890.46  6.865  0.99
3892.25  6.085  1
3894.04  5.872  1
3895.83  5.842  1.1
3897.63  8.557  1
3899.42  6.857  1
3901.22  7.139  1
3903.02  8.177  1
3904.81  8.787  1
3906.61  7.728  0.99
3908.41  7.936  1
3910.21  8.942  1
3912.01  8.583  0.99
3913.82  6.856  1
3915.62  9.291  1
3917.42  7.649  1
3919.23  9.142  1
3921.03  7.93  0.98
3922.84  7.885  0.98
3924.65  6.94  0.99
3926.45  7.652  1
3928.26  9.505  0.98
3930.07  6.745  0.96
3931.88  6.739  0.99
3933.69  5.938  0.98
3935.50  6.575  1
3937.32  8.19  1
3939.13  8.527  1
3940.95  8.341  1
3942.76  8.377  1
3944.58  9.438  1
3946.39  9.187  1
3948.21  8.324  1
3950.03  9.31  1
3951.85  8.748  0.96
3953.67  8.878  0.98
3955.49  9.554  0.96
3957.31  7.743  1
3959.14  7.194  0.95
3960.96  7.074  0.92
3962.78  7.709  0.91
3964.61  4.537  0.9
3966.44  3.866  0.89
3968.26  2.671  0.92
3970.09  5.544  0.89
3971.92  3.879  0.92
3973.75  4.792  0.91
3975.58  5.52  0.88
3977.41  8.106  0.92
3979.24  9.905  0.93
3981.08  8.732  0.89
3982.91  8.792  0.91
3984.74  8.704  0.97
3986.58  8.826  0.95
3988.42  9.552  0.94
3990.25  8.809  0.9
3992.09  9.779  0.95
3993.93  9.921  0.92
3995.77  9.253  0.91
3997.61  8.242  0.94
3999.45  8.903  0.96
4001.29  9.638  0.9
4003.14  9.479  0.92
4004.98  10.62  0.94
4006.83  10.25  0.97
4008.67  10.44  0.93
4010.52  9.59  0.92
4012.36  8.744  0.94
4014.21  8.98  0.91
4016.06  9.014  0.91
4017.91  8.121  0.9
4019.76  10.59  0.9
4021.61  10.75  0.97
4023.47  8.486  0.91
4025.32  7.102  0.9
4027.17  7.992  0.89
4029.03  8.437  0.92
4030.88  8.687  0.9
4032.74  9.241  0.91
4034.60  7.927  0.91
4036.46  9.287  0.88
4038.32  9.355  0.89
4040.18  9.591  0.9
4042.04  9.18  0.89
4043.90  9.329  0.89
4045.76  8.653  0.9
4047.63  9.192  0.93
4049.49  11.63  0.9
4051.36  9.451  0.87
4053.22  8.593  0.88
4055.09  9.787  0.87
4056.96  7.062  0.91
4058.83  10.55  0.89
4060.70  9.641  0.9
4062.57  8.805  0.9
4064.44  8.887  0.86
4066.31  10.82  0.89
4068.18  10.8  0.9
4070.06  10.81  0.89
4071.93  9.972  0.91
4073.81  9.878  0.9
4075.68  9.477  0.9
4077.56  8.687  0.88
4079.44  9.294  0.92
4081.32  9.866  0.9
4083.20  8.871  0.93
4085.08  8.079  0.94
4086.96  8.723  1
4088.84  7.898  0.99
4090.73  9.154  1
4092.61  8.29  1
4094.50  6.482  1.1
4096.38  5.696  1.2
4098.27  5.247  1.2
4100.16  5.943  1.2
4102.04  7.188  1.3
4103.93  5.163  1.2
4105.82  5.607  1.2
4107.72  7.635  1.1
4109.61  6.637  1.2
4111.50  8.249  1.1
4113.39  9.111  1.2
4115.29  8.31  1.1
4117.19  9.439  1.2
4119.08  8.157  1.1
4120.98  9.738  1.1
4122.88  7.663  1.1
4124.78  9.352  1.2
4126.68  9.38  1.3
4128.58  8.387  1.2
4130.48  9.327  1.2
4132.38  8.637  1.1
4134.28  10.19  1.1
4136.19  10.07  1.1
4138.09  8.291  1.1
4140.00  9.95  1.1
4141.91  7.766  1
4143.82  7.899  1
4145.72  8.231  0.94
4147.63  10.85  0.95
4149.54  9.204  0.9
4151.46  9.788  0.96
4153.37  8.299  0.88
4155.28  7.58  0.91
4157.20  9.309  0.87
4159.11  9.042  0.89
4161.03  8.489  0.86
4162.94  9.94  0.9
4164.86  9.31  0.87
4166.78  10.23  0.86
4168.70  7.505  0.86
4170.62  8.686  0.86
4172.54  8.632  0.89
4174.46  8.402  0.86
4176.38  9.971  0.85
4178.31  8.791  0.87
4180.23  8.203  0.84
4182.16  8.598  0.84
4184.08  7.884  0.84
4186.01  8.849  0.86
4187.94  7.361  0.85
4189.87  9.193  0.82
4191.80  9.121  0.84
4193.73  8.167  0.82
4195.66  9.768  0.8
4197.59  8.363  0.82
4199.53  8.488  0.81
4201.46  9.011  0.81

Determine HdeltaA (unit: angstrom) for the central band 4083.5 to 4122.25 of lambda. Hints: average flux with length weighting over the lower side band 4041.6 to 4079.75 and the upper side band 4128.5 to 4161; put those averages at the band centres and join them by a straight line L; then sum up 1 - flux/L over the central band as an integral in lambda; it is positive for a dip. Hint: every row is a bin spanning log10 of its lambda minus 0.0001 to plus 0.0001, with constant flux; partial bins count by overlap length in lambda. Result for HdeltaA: 7.1 angstrom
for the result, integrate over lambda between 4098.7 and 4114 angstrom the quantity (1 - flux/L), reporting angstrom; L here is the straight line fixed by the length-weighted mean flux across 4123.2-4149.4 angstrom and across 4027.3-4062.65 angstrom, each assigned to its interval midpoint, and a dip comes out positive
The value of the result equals 3.8 angstrom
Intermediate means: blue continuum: 9.16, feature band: 6.84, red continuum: 9.07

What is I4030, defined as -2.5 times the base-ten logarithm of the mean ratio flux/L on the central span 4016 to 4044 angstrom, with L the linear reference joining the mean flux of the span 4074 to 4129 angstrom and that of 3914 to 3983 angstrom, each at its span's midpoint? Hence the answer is -0.15 mag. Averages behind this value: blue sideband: 7.47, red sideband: 8.01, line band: 8.93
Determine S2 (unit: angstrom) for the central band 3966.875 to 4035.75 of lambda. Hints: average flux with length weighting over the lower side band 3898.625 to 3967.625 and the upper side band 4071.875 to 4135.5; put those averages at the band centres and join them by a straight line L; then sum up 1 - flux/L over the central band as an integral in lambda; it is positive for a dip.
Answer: -4.1 angstrom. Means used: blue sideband 7.82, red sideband 8.21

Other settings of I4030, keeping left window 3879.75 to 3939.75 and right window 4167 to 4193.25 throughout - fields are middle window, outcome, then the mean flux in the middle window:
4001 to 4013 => -0.240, 9.86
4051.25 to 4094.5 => -0.131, 9.21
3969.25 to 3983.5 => 0.136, 6.87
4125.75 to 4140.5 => -0.105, 9.26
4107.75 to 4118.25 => 0.005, 8.29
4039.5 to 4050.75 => -0.189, 9.59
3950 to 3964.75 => -0.033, 7.95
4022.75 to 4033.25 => -0.040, 8.29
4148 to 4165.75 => -0.068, 9.05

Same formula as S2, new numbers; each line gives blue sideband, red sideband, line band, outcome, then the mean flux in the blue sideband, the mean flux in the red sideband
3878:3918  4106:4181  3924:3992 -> 2.17 angstrom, 7.5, 8.81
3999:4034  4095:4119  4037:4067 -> -3.73 angstrom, 9.2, 7.05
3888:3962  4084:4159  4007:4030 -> -2.93 angstrom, 7.85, 8.24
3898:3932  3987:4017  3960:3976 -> 6.86 angstrom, 7.96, 9.44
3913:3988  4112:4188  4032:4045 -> -1.56 angstrom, 7.56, 8.88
